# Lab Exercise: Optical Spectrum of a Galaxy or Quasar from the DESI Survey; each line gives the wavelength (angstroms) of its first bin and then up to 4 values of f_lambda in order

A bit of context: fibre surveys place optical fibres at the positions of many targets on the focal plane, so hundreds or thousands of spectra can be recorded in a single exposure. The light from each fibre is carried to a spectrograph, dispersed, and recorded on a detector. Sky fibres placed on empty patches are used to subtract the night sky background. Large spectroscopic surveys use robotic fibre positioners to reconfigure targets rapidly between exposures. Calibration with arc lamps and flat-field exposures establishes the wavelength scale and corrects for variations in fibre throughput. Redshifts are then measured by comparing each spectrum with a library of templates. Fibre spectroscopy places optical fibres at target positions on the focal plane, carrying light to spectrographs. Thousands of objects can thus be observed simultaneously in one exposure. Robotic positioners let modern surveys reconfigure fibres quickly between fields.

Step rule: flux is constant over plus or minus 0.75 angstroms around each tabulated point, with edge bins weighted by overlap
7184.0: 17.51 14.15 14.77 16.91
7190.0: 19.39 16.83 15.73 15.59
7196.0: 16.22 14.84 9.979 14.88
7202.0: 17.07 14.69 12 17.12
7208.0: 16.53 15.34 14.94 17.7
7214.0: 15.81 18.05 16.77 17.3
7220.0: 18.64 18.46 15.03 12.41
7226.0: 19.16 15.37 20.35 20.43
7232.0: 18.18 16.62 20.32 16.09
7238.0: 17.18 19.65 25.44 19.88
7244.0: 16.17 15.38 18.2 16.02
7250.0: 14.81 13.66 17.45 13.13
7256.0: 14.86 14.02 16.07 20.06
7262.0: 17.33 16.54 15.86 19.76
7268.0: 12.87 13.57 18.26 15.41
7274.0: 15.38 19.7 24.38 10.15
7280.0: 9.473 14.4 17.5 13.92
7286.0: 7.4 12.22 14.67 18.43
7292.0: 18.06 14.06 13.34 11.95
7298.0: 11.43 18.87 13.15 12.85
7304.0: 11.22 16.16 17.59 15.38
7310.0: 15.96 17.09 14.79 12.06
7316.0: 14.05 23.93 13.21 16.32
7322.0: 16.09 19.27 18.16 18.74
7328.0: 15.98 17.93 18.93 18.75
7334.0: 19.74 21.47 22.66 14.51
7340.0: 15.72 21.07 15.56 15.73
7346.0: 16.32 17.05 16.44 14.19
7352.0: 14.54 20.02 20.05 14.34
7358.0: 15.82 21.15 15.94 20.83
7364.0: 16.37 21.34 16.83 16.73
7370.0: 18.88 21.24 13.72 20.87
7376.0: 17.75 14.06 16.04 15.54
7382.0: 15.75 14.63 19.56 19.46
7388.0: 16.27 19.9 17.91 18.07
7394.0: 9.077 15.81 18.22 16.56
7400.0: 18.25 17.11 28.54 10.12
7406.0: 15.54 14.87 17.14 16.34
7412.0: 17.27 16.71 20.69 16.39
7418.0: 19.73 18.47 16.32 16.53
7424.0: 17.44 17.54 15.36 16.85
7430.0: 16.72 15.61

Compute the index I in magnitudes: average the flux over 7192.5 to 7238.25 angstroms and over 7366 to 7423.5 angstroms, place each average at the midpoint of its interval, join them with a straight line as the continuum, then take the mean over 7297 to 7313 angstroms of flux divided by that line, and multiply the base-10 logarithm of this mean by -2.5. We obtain 0.13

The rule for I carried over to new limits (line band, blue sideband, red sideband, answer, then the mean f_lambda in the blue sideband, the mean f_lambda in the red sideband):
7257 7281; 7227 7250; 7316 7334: 0.12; 18.3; 17.9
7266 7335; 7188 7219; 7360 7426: 0.06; 15.9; 17.3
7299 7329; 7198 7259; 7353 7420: 0.07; 16.6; 17.5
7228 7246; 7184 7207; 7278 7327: -0.23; 15.4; 14.9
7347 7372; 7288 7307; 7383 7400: -0.10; 14.6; 17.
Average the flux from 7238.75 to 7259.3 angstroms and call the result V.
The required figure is 16.8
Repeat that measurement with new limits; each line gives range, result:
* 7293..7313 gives 14.6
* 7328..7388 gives 17.6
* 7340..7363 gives 17.2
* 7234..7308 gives 15.8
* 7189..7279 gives 16.7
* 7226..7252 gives 17.9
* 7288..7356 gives 16.5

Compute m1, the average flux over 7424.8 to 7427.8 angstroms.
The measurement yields 16.4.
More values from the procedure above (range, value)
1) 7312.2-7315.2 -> 13.5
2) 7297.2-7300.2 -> 15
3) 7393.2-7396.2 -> 12.5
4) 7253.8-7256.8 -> 14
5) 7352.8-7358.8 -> 17.6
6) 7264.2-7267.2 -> 17.8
